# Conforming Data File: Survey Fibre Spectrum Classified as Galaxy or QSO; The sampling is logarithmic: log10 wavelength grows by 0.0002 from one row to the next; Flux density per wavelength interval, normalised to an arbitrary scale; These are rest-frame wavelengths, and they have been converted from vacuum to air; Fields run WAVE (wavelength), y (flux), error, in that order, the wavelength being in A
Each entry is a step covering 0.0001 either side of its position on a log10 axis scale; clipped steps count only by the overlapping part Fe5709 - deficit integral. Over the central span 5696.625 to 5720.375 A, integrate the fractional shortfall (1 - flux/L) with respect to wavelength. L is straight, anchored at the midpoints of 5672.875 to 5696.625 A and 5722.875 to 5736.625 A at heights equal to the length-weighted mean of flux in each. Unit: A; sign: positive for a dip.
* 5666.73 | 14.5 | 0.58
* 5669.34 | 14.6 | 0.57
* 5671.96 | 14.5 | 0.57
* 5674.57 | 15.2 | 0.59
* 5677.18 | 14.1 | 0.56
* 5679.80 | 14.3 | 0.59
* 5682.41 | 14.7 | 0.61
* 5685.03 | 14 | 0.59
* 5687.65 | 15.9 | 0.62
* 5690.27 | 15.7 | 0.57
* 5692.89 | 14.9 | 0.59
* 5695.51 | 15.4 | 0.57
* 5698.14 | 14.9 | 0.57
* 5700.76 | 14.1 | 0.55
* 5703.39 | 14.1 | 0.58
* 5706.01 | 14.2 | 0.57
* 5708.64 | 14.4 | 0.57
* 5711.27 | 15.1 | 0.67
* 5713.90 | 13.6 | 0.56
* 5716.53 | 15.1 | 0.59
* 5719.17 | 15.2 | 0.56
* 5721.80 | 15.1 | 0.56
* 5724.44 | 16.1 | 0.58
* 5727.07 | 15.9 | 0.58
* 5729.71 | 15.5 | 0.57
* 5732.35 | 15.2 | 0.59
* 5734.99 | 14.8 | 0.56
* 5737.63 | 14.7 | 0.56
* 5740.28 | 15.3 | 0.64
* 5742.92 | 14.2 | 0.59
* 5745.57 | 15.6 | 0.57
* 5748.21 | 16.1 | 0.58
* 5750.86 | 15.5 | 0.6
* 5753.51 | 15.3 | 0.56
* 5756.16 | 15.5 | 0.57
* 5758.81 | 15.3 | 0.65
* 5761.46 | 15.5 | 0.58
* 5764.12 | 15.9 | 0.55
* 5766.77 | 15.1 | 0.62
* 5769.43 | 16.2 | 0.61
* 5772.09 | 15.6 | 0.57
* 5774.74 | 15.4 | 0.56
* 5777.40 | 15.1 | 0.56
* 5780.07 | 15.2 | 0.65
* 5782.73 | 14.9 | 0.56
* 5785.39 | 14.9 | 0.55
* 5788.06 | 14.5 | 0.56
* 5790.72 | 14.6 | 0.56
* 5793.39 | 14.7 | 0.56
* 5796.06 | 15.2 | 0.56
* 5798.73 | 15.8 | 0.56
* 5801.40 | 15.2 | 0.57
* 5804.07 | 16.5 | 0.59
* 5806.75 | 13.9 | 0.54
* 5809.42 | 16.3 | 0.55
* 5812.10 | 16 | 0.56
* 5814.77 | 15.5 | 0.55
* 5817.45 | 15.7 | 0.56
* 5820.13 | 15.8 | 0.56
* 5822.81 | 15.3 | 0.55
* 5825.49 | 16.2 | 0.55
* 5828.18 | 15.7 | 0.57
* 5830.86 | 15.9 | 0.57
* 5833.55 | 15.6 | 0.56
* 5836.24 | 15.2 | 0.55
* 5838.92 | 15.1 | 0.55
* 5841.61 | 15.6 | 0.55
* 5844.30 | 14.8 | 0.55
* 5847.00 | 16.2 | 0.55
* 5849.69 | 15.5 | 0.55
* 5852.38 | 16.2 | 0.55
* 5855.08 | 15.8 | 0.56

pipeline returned 1.1 A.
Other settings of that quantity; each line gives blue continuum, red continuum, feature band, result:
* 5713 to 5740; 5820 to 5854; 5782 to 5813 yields 0.5 A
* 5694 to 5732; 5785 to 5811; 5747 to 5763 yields -0.5 A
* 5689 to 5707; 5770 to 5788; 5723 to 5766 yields -1.1 A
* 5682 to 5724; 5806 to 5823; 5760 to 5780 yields -0.3 A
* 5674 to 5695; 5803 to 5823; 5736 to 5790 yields 0.2 A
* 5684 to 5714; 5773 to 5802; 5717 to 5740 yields -0.7 A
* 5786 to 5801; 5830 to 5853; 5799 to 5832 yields -0.9 A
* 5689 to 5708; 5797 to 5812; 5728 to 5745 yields 0.0 A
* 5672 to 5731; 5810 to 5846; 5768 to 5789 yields 0.1 A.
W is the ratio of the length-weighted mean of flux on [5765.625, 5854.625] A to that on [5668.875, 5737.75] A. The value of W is 1.04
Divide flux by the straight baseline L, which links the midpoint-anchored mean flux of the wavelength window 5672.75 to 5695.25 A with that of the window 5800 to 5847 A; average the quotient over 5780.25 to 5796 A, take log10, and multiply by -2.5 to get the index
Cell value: 0.04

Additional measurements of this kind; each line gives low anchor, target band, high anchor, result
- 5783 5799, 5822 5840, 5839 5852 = -0.02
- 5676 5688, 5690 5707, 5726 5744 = 0.00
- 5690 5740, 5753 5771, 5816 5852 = -0.02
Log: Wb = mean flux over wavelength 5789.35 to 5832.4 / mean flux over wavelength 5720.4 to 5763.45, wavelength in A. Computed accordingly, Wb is 1.0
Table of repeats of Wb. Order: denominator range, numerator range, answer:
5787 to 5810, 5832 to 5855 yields 1.02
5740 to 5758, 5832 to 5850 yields 1.00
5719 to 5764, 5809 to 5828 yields 1.03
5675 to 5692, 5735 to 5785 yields 1.04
